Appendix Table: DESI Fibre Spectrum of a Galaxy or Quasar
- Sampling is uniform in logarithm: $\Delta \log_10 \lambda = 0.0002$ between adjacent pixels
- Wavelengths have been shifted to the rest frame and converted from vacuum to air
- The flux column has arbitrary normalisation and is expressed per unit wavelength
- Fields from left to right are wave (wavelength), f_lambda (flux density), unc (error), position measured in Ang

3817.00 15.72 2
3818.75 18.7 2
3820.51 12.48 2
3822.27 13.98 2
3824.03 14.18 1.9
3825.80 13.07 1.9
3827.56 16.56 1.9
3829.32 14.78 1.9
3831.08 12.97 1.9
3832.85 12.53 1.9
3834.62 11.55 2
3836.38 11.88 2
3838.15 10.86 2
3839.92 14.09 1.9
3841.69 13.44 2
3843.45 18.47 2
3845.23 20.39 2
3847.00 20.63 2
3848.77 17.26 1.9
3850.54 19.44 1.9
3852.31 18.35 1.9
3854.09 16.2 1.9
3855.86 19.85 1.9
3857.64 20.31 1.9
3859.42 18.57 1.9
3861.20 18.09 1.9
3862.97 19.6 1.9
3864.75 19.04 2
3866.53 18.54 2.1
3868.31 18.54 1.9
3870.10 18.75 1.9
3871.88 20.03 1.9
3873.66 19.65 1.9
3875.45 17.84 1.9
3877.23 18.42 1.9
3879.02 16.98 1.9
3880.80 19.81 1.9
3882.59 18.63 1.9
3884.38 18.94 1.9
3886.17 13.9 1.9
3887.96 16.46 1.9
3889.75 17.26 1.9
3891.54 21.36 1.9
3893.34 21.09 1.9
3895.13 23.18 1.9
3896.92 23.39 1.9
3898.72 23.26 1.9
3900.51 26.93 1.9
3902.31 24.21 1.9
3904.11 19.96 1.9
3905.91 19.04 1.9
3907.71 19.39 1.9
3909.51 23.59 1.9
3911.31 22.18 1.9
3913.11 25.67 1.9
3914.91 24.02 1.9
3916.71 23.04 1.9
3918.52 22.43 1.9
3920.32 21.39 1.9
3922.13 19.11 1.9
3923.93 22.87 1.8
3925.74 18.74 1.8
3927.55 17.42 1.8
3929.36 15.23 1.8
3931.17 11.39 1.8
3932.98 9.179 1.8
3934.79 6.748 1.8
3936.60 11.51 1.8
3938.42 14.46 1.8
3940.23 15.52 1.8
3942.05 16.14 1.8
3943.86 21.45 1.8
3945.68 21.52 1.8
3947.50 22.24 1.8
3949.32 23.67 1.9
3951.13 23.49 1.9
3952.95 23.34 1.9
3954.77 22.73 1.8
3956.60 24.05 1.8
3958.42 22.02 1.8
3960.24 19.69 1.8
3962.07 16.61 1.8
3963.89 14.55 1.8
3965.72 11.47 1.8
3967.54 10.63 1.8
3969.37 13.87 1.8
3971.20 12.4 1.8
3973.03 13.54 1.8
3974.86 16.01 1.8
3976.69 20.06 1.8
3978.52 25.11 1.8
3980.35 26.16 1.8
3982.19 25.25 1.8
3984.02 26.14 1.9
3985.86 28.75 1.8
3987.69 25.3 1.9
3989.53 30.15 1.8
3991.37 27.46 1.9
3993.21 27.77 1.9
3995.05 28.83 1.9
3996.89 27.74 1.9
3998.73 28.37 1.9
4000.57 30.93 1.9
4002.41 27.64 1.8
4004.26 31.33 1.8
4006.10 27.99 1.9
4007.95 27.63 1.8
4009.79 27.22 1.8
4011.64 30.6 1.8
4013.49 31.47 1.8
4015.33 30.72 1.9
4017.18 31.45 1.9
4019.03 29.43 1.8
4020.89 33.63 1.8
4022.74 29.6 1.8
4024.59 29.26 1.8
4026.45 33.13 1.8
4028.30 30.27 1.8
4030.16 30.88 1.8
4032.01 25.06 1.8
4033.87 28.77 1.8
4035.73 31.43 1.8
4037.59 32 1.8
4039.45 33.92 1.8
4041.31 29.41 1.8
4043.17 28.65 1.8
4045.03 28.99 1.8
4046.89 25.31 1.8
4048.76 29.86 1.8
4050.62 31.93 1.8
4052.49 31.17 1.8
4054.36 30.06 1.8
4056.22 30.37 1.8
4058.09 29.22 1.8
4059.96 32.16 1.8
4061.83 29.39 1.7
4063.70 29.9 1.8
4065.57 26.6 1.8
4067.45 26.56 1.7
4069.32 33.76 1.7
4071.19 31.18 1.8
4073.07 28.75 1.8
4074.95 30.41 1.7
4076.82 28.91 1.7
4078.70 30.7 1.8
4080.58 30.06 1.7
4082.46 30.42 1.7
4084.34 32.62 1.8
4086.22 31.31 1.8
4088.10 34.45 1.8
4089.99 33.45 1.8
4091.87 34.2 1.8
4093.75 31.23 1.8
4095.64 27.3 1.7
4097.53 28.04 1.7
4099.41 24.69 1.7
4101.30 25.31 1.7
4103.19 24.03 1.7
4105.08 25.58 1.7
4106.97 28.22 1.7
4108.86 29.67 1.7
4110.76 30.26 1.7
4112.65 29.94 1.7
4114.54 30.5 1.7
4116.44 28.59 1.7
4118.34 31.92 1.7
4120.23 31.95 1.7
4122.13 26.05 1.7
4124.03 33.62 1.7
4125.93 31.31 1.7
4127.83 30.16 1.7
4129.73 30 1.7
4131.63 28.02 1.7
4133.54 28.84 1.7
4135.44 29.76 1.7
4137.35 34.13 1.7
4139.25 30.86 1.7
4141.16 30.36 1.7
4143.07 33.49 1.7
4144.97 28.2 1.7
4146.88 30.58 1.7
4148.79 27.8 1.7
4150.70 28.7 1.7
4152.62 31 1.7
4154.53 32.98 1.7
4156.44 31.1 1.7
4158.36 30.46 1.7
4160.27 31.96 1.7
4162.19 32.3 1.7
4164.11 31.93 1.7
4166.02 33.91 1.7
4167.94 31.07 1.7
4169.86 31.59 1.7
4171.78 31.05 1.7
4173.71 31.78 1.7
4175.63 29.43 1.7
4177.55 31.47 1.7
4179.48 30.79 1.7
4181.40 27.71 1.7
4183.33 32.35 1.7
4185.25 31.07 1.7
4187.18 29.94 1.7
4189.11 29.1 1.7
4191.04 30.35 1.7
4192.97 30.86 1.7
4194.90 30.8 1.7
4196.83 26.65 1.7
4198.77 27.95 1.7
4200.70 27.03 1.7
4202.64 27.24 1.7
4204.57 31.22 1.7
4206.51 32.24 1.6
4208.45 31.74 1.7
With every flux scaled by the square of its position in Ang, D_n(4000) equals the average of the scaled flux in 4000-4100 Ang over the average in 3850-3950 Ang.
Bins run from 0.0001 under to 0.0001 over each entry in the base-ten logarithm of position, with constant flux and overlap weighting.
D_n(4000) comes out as 1.69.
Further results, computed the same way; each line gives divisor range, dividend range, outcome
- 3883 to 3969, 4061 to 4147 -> 1.70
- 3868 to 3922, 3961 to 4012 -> 1.19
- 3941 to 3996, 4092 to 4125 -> 1.44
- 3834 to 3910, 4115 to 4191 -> 1.88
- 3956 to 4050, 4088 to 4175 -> 1.23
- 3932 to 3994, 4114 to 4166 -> 1.70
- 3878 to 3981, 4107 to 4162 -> 1.77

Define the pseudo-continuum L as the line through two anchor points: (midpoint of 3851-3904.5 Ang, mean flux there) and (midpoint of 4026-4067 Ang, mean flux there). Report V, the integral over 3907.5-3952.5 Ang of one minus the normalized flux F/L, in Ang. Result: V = 7.4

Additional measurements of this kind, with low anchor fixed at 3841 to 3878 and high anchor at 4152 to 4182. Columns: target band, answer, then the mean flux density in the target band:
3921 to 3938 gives 5.32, 14.8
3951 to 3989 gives 5.16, 20.1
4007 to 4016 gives -1.65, 29.5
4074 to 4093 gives -2.55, 31.7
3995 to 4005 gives -1.91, 29.1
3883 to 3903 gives -0.74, 20.8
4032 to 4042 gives -1.77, 30.6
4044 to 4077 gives -3.39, 29.7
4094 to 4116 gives 0.81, 27.7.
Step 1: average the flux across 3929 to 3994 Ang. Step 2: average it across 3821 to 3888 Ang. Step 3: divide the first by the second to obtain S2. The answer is 1.15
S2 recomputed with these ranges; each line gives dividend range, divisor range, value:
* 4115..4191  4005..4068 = 1.03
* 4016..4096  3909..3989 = 1.57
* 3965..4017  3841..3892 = 1.35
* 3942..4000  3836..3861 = 1.27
